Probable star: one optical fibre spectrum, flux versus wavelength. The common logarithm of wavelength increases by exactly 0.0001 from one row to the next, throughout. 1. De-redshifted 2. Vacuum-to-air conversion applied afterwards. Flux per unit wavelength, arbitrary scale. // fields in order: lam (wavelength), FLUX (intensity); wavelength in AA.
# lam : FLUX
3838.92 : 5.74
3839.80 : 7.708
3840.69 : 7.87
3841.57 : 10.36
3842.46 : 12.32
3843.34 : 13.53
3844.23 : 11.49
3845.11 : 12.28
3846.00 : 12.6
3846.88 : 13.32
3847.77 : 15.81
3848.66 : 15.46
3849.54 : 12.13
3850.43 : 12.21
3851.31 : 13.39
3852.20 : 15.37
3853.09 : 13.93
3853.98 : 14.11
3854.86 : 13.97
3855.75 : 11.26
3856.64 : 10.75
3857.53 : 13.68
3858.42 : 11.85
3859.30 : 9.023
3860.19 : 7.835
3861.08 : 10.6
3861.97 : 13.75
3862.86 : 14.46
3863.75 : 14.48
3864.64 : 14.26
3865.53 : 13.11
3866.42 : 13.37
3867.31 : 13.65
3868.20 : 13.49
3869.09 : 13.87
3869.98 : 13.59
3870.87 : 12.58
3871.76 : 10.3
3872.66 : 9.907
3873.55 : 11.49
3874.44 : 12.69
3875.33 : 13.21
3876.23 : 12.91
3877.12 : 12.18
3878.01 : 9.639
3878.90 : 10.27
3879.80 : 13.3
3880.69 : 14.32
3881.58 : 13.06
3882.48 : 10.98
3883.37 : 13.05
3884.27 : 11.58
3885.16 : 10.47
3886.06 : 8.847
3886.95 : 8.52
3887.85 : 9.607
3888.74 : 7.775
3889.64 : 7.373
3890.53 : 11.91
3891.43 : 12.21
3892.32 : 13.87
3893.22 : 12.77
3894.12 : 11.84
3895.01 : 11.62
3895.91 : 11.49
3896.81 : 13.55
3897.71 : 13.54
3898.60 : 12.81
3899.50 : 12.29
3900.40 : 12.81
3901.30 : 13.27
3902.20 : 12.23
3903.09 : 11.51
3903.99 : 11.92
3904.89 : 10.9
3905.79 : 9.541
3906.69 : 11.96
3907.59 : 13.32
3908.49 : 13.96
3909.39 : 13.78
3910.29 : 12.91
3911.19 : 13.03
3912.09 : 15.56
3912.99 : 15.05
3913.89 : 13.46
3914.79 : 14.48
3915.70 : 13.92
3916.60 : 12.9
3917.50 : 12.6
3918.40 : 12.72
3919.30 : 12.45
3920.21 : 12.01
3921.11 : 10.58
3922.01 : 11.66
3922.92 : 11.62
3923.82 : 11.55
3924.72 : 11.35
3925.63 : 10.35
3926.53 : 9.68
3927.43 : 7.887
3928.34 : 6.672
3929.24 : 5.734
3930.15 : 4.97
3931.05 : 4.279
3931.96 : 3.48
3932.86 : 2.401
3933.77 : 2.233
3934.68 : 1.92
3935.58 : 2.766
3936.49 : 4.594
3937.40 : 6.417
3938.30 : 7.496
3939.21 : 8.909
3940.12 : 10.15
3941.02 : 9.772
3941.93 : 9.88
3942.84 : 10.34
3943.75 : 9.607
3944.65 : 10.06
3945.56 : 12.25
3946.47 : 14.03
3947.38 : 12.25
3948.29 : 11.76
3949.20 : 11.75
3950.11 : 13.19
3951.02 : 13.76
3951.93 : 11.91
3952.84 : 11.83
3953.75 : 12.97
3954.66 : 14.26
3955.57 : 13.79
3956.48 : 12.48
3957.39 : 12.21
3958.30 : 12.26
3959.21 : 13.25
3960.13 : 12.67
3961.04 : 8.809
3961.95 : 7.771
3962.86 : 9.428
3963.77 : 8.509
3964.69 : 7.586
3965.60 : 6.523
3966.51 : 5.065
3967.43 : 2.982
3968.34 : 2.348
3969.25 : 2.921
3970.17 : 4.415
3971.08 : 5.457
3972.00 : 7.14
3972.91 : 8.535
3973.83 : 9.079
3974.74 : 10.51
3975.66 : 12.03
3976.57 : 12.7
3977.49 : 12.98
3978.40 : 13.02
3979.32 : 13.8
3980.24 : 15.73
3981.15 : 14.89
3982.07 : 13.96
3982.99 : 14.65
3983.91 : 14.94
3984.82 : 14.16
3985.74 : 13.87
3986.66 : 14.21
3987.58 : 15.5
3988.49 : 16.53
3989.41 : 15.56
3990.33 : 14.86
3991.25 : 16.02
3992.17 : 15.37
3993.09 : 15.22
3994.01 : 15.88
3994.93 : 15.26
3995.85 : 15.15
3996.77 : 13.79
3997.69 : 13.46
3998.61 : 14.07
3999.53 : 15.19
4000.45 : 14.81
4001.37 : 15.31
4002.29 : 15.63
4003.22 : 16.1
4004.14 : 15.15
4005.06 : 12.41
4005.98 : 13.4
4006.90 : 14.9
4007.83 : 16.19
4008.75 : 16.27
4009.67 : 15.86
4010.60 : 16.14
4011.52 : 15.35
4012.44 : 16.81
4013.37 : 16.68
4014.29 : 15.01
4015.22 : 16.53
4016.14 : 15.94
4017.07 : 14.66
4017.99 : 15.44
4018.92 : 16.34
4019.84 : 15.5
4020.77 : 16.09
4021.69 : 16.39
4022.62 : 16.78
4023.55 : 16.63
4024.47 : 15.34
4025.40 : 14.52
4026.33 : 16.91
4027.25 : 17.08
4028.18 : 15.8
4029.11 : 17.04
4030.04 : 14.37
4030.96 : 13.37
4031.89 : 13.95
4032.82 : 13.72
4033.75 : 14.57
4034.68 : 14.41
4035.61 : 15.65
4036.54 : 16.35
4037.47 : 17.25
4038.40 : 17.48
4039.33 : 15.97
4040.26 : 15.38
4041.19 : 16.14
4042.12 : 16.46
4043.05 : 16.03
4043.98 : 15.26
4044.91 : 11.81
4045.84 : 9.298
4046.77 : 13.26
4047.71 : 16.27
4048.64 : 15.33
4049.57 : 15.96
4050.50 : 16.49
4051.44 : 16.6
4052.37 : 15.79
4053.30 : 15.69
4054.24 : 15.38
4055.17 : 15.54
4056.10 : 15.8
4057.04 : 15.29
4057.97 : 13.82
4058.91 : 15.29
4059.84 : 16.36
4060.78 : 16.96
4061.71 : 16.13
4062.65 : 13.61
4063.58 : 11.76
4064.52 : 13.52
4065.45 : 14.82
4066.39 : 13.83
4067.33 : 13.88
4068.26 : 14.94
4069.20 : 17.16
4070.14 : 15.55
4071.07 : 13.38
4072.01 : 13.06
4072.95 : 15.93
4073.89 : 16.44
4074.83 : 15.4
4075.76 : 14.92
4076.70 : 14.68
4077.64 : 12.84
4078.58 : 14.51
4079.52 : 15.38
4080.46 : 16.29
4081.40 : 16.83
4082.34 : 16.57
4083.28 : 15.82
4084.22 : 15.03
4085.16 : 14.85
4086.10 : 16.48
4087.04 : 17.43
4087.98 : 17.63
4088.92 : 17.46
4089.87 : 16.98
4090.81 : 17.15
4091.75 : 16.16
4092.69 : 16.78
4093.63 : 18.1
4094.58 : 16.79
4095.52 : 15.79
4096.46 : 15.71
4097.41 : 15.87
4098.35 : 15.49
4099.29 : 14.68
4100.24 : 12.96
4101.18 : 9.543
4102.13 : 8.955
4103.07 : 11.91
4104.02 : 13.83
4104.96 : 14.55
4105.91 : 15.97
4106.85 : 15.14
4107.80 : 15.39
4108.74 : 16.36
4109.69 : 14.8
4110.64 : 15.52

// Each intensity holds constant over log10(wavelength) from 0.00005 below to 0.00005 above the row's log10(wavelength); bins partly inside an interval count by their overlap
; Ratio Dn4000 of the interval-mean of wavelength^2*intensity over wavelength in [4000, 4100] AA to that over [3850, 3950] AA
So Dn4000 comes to 1.49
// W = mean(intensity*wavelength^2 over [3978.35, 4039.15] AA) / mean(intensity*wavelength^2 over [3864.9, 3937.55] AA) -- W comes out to 1.5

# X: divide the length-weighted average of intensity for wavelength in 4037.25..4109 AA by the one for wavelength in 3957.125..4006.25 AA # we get 1.26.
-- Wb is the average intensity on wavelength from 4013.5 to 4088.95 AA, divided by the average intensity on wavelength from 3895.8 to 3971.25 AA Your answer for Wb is 1.51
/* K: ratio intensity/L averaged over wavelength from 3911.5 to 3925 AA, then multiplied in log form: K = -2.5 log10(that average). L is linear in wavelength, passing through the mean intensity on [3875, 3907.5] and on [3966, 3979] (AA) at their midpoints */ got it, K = -0.226 mag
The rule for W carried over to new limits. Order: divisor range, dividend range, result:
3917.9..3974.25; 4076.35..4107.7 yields 1.83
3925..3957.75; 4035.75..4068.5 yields 1.75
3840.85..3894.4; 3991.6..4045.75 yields 1.36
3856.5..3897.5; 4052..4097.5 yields 1.45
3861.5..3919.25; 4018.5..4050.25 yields 1.34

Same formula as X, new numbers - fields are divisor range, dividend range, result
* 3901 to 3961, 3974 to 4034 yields 1.40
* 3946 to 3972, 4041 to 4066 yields 1.53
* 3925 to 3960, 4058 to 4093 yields 1.65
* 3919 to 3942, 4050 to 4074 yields 1.97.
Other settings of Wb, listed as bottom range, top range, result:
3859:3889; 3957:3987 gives 0.86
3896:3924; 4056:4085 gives 1.18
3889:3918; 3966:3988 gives 0.84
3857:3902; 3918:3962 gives 0.81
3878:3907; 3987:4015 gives 1.32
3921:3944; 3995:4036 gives 2.05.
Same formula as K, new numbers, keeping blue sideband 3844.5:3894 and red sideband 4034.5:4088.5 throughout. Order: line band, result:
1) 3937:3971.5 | 0.355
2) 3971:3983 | 0.178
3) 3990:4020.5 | -0.067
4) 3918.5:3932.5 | 0.407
